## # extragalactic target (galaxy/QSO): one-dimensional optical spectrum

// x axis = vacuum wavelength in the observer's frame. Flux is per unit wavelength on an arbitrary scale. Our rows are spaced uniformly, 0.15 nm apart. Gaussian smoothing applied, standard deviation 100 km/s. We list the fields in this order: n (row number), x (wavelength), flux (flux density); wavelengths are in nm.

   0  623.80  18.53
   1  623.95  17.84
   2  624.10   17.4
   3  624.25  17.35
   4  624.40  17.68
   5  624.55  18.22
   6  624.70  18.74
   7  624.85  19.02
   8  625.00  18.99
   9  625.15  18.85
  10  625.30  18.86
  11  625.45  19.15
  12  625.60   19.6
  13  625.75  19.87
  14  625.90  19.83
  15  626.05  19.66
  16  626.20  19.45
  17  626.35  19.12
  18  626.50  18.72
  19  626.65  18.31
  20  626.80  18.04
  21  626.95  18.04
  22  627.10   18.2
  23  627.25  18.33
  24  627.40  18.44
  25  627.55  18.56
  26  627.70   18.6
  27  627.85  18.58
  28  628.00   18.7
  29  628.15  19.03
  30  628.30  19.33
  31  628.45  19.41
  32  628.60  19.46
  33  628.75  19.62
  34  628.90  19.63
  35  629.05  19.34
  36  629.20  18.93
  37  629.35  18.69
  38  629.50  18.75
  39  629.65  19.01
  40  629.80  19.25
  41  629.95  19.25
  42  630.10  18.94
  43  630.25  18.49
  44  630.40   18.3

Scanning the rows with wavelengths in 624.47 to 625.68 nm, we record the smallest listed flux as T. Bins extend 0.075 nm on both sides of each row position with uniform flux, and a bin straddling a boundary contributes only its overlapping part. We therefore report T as 18.22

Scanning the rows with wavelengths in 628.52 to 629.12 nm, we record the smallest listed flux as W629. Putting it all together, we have 19.34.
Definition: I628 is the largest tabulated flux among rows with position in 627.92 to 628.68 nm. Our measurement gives 19.46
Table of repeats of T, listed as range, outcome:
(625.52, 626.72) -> 18.31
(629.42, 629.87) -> 18.75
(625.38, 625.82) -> 19.15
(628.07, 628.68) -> 19.03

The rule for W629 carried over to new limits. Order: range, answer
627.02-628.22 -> 18.2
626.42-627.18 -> 18.04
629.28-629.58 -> 18.69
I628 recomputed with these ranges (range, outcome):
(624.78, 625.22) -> 19.02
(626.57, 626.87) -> 18.31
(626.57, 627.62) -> 18.56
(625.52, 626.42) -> 19.87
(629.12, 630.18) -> 19.25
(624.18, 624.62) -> 18.22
